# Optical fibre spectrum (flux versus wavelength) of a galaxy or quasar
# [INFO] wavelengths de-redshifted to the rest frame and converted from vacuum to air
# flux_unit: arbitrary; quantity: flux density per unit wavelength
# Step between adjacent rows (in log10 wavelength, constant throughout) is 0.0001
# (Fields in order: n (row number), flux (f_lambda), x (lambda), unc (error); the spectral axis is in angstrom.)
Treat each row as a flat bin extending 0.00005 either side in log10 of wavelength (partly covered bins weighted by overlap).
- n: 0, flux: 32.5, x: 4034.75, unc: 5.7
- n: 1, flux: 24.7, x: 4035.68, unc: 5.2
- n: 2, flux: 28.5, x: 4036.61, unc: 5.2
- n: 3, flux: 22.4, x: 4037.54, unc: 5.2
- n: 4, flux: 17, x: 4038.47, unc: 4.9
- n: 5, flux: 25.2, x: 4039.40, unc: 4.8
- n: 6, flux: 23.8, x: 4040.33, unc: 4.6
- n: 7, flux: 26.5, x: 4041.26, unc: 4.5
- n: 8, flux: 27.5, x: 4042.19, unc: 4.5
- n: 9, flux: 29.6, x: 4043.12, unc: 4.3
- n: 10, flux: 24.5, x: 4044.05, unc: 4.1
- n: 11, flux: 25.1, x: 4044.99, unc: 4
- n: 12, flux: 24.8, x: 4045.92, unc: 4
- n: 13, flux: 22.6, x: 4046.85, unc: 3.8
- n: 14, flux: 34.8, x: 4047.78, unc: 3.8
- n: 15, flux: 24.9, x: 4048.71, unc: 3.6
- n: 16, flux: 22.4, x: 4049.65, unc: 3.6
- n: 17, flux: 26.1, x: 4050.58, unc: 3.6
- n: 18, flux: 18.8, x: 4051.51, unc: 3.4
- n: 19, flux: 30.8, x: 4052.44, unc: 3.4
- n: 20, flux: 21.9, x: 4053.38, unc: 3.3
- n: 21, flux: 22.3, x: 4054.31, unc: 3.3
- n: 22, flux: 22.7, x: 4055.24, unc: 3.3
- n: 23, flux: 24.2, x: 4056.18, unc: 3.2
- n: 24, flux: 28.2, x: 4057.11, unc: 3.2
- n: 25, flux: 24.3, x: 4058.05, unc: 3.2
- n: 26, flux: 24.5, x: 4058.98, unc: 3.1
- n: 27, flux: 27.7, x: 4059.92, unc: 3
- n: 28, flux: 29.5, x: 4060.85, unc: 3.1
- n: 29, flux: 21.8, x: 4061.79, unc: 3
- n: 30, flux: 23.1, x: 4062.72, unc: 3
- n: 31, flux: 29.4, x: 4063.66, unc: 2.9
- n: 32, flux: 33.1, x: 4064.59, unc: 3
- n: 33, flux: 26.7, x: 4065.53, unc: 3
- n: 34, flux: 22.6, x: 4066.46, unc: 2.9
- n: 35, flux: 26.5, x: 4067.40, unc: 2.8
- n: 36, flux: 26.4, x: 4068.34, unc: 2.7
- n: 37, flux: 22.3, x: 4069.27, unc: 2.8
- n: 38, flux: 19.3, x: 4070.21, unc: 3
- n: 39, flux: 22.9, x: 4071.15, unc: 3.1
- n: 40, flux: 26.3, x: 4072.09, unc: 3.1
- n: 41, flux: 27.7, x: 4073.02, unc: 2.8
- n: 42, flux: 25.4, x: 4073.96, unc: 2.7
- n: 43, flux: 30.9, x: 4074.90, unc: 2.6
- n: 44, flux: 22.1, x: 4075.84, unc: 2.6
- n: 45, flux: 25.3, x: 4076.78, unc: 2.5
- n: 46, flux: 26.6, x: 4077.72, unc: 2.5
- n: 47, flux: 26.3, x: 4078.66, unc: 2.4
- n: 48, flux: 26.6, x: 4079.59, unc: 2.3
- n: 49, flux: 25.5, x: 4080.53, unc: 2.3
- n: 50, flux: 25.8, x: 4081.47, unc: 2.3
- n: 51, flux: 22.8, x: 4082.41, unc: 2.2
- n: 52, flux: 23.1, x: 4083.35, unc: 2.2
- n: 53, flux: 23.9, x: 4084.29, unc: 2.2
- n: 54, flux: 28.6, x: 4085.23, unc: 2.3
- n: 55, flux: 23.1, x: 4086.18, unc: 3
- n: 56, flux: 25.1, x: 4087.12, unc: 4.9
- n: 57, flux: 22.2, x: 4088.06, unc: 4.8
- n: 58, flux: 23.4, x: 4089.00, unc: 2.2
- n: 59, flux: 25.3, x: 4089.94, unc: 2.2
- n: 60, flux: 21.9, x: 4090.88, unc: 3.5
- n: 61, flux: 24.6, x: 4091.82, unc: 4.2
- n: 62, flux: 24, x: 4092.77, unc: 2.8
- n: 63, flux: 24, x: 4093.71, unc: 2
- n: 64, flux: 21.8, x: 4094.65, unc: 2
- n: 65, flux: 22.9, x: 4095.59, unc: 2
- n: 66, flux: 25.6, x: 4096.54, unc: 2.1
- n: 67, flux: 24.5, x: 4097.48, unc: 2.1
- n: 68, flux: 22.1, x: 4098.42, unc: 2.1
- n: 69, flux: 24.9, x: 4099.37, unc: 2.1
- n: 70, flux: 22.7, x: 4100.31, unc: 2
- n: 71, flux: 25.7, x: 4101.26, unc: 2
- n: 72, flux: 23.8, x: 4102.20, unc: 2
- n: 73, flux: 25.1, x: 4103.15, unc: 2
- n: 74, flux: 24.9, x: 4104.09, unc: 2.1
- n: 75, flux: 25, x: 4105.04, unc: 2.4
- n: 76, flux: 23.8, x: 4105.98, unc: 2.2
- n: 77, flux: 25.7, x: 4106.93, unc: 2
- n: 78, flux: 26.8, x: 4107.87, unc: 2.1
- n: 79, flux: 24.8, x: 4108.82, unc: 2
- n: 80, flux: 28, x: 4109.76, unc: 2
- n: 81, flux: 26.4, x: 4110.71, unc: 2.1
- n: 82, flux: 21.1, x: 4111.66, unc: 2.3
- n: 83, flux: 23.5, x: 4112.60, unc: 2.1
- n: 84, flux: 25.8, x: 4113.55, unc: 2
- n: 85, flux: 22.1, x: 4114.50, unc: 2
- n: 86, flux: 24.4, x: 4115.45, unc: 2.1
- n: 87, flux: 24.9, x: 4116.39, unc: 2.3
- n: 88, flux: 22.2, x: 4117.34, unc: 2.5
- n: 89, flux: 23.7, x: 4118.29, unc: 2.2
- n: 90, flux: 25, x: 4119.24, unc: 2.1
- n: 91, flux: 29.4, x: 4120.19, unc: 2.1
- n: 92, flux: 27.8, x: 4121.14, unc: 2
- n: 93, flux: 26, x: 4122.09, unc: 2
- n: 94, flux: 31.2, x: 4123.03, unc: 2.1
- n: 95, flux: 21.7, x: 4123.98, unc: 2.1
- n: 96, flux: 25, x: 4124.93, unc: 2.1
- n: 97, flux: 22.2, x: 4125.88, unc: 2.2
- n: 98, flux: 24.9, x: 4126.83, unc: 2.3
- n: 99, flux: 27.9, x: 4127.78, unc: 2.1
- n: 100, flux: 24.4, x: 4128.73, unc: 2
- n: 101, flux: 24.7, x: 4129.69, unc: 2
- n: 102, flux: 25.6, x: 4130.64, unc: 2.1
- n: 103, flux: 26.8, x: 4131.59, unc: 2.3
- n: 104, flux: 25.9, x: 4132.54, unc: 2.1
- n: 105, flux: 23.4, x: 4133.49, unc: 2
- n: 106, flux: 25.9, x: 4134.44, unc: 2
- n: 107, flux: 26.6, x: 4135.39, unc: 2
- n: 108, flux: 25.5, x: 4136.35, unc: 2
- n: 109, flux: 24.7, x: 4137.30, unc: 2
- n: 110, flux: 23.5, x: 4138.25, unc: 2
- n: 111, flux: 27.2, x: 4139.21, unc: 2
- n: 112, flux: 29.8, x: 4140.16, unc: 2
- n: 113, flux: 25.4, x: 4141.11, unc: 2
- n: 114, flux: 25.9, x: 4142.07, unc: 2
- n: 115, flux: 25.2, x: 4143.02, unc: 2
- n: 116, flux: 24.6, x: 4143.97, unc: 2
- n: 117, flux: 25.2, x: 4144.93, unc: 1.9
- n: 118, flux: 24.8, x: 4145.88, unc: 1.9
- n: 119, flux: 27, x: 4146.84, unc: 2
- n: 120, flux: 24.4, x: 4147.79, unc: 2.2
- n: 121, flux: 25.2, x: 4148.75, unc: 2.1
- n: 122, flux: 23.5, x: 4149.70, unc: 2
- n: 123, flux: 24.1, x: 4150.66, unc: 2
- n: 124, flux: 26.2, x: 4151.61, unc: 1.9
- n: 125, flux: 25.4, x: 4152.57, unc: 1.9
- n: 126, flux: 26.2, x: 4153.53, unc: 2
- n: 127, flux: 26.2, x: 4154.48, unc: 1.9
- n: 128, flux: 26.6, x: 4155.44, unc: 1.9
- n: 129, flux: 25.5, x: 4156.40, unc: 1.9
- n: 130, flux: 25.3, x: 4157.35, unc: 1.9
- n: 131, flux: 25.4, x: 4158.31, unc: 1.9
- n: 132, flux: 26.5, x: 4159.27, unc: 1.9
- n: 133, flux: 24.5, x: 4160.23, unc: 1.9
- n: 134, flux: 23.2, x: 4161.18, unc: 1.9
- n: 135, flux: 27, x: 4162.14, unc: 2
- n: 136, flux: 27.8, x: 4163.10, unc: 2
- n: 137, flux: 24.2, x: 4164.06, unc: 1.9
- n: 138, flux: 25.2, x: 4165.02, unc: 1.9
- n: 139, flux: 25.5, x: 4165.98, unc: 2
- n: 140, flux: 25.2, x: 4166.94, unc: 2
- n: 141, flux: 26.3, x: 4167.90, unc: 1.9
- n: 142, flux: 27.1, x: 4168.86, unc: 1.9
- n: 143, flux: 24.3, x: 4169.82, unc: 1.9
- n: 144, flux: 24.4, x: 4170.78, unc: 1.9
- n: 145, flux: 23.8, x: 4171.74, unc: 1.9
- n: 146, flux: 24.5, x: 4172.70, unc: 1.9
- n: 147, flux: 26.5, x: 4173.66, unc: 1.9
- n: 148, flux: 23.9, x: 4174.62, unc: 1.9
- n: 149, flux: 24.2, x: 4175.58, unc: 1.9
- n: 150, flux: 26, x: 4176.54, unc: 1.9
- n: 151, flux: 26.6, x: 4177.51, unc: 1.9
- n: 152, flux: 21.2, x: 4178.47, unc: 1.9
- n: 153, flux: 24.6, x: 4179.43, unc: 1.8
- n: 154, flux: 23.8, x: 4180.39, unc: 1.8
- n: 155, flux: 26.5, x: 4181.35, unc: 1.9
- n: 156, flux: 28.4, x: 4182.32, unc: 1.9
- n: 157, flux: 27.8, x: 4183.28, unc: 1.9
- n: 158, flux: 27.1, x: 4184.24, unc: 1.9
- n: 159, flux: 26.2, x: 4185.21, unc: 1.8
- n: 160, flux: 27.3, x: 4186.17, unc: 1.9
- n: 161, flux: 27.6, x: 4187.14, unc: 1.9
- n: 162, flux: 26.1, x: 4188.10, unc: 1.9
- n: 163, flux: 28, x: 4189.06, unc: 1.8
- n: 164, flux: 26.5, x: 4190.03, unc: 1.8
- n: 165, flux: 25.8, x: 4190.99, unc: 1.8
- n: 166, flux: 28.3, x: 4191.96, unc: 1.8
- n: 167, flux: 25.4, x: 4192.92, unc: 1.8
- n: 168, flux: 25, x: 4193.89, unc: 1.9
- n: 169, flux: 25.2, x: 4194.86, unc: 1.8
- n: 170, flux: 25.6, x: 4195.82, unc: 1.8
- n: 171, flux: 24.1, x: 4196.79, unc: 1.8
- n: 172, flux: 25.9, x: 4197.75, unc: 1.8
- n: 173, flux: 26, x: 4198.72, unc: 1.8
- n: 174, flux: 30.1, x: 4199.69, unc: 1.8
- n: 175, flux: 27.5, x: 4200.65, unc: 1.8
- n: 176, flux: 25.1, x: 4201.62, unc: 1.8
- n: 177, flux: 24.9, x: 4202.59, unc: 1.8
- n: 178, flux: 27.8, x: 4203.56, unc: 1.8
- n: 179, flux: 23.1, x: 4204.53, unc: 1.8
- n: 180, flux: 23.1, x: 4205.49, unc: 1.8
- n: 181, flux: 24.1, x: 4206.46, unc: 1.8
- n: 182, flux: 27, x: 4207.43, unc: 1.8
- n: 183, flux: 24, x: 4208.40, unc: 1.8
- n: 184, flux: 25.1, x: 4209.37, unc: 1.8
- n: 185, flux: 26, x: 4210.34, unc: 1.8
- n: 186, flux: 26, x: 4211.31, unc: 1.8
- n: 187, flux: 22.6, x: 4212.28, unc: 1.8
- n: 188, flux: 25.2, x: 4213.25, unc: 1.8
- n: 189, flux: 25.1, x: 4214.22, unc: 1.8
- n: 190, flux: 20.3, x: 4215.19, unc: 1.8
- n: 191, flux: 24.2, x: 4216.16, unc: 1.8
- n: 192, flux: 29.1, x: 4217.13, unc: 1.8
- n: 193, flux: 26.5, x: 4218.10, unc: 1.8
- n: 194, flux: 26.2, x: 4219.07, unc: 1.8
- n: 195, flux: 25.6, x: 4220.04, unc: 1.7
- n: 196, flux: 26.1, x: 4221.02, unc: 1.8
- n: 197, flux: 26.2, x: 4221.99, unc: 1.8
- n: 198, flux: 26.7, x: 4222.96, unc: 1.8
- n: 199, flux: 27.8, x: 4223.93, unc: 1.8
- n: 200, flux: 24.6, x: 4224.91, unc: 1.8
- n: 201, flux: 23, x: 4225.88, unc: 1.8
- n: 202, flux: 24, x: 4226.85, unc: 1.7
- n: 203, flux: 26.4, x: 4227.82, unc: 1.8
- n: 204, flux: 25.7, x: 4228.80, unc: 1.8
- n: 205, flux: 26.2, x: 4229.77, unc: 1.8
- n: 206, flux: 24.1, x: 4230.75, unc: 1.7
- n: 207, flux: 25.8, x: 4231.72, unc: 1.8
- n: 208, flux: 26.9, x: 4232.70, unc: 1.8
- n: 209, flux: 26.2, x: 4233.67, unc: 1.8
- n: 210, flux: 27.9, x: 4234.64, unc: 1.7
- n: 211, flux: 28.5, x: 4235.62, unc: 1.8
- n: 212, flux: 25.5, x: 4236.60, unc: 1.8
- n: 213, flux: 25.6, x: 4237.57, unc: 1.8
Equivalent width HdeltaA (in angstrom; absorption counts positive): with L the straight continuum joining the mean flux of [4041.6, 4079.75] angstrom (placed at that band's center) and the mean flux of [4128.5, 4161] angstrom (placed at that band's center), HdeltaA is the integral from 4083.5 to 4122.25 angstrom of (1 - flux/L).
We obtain 1.5 angstrom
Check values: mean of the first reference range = 25.6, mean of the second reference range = 25.5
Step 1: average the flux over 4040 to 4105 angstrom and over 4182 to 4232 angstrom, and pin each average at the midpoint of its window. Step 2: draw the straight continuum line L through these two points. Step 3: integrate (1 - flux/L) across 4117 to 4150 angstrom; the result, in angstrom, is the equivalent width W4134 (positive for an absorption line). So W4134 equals -0.2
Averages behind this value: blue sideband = 25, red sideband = 25.8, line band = 25.5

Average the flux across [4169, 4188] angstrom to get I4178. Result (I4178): 25.6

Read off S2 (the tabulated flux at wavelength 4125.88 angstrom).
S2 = 22.2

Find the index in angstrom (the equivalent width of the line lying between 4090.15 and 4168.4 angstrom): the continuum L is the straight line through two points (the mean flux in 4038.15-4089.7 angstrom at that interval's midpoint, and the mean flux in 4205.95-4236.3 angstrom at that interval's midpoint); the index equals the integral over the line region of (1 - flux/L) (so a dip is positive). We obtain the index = 0.73 angstrom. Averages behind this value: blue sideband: 25.2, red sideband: 25.6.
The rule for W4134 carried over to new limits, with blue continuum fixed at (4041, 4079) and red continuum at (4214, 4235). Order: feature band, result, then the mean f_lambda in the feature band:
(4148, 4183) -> 0.4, 25.3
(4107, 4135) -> 0.4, 25.2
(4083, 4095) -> 0.8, 23.9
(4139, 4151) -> 0.0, 25.5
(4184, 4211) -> -0.4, 26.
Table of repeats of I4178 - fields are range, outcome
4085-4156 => 25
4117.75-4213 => 25.6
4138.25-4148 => 25.9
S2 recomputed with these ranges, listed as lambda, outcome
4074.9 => 30.9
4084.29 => 23.9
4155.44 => 26.6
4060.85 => 29.5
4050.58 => 26.1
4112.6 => 23.5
